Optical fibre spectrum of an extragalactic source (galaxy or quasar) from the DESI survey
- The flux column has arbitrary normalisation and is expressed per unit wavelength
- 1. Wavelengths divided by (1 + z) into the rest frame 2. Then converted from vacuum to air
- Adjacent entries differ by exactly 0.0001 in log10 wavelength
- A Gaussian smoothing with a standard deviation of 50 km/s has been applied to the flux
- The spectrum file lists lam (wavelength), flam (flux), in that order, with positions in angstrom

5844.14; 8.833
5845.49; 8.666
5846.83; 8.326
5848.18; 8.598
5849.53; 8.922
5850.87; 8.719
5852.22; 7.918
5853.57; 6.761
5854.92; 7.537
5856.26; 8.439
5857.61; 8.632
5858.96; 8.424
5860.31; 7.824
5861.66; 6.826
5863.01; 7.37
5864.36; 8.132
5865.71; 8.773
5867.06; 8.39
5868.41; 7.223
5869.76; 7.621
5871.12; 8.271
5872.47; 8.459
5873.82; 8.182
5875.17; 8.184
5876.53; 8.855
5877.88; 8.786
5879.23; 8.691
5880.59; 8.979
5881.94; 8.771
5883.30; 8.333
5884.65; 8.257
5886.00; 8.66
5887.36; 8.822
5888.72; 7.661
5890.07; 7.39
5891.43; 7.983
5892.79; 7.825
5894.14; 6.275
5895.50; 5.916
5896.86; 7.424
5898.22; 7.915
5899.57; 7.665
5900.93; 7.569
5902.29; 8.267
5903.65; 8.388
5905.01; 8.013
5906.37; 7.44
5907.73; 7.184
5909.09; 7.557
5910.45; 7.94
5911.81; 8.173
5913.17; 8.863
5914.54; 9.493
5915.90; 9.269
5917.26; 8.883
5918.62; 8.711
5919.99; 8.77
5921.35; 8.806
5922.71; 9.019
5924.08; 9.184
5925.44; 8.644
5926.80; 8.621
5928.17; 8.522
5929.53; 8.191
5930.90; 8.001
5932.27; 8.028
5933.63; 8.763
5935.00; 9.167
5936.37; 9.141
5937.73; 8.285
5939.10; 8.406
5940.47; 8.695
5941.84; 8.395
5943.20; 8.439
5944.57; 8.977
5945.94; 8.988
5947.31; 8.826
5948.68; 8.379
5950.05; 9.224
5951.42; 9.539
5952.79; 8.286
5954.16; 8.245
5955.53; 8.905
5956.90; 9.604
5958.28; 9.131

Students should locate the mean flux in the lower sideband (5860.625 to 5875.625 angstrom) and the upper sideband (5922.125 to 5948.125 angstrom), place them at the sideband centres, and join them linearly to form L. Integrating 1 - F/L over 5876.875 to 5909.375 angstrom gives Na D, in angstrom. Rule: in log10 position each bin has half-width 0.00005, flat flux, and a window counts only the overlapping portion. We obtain 1.1 angstrom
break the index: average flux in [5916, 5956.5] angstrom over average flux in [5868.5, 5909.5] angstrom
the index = 1.09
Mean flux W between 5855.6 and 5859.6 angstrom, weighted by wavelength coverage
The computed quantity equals 8.49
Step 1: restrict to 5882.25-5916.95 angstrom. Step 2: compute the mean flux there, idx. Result 7.95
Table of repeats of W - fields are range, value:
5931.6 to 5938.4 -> 8.69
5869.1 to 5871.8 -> 7.93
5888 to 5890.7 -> 7.55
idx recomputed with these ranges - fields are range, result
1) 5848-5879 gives 8.13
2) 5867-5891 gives 8.3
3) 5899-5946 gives 8.47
